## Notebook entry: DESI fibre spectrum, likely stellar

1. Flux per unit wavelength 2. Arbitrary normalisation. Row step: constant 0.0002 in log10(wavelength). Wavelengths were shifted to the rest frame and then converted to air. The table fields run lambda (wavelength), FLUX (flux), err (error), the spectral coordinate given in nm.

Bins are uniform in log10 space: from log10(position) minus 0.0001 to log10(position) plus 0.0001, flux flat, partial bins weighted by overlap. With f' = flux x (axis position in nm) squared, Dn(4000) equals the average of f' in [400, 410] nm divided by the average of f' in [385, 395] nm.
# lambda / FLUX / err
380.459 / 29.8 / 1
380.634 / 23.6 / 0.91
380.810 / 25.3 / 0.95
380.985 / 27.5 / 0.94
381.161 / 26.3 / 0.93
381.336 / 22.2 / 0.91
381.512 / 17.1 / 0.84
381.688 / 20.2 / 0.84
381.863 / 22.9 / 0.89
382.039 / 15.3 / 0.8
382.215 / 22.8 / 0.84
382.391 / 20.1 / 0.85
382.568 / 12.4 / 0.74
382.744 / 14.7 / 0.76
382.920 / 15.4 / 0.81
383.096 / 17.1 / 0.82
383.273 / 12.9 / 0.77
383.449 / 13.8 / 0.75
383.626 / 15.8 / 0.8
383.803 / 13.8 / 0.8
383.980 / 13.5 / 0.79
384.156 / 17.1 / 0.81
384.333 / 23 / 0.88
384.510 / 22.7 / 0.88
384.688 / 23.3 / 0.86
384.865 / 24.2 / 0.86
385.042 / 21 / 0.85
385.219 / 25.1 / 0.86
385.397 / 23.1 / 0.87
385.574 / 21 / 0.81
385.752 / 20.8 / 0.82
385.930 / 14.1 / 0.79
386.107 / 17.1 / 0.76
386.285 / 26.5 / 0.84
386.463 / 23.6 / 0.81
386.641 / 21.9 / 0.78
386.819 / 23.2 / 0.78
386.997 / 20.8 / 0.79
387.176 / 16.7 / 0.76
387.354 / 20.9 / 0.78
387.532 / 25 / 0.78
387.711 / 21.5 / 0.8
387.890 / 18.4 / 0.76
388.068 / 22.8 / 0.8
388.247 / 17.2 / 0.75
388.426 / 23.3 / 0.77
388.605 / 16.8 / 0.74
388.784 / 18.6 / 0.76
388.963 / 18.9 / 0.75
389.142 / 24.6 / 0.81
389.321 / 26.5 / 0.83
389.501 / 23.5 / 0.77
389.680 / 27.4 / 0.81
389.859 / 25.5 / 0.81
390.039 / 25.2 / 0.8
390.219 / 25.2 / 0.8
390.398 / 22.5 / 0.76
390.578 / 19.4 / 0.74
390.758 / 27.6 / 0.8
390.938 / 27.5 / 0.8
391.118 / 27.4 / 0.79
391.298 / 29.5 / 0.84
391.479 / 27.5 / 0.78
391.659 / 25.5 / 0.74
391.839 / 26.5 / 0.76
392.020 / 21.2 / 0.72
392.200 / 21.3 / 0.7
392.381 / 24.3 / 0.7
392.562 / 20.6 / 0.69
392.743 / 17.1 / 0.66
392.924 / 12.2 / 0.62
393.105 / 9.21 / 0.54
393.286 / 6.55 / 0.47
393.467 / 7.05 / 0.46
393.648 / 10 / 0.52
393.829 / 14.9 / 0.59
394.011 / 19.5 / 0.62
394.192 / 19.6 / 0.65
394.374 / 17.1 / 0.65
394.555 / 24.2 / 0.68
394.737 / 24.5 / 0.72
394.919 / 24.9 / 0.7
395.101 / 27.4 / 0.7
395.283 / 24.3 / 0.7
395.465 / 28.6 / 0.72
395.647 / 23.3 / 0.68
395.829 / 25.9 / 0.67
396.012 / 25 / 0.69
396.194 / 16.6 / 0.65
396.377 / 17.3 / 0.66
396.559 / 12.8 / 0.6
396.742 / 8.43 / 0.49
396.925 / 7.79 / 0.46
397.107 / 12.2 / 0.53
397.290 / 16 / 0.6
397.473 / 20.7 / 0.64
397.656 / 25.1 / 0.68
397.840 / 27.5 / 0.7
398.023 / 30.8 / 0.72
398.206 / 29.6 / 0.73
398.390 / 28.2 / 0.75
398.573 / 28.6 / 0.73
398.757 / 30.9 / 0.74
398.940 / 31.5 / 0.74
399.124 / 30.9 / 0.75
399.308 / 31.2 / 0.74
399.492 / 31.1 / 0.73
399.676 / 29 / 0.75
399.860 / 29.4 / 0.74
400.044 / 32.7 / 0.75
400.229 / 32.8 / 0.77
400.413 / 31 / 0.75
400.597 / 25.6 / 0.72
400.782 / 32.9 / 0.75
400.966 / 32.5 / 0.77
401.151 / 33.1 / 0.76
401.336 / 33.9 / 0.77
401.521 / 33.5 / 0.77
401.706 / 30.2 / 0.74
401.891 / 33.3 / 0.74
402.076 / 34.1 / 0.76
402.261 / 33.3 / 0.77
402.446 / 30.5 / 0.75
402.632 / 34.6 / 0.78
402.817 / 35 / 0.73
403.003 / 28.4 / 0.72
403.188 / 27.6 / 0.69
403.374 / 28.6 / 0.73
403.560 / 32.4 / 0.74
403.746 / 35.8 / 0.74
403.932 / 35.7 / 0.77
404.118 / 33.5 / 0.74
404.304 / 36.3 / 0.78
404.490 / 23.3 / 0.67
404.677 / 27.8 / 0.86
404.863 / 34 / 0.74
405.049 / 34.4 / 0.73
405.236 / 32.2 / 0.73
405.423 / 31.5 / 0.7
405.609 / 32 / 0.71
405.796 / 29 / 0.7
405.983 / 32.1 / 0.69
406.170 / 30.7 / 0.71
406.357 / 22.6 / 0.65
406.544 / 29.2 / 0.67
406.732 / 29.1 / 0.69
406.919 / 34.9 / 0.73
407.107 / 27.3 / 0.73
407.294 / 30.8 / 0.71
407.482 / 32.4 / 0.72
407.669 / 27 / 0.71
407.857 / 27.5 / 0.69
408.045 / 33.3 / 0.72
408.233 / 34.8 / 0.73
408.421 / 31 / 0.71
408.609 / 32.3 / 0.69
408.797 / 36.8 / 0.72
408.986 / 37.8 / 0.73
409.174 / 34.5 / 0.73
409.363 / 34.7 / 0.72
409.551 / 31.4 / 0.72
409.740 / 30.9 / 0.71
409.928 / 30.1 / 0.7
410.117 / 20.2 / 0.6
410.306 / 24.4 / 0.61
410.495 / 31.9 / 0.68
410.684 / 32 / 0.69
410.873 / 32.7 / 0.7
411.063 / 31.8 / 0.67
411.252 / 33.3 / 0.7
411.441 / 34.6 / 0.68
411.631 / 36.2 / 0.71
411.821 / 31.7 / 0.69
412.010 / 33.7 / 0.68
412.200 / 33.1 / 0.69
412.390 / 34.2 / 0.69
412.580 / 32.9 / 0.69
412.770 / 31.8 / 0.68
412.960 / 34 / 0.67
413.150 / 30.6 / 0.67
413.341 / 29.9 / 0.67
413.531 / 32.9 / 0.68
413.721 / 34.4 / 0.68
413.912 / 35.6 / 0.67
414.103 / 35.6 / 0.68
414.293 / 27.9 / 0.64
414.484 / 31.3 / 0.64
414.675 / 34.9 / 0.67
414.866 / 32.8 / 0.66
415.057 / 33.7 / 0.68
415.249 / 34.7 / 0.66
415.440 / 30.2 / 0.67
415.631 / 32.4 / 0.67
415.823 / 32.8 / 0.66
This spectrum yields 1.62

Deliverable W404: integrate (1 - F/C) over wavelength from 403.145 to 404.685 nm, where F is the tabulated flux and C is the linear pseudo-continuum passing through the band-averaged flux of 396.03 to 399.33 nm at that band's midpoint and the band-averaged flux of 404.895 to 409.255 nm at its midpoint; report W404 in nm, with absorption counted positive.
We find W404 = -0.17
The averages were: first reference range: 22.5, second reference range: 31.5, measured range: 31.5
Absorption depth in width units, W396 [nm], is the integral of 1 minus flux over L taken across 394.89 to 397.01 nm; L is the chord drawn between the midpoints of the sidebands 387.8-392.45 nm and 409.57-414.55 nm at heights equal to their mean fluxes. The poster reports 0.47 nm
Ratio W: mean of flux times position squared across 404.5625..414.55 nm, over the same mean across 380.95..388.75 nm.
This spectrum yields 1.8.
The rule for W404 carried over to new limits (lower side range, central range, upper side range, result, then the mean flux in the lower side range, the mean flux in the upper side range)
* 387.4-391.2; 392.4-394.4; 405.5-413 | 0.85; 23.1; 31.5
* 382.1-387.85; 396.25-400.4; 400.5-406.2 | 0.56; 19.5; 31.9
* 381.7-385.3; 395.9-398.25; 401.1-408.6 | 0.67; 18.4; 31.4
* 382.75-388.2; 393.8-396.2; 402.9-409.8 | 0.21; 19.8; 31.5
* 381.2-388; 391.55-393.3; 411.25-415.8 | 0.31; 19.6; 33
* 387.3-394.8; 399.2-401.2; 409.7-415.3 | -0.41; 21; 32.1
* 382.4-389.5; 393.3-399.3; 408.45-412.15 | 0.86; 19.8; 32.1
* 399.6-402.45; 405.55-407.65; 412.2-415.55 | 0.15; 31.8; 32.8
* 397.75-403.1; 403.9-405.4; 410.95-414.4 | -0.01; 31.3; 33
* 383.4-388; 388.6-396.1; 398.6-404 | 0.97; 20.4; 31.7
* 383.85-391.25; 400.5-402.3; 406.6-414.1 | -0.26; 22.1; 32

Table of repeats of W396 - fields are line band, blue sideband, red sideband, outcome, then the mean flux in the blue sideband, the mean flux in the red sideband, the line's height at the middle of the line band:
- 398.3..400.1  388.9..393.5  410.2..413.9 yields -0.29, 22.1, 32.5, 26.1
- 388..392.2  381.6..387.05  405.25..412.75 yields -0.32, 19.3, 31.5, 22.2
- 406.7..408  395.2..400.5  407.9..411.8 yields 0.03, 24.8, 32.2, 30.6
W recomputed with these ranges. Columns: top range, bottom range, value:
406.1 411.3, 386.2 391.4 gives 1.48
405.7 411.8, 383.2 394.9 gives 1.67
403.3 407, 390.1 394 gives 1.66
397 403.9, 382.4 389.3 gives 1.64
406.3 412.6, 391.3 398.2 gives 1.71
